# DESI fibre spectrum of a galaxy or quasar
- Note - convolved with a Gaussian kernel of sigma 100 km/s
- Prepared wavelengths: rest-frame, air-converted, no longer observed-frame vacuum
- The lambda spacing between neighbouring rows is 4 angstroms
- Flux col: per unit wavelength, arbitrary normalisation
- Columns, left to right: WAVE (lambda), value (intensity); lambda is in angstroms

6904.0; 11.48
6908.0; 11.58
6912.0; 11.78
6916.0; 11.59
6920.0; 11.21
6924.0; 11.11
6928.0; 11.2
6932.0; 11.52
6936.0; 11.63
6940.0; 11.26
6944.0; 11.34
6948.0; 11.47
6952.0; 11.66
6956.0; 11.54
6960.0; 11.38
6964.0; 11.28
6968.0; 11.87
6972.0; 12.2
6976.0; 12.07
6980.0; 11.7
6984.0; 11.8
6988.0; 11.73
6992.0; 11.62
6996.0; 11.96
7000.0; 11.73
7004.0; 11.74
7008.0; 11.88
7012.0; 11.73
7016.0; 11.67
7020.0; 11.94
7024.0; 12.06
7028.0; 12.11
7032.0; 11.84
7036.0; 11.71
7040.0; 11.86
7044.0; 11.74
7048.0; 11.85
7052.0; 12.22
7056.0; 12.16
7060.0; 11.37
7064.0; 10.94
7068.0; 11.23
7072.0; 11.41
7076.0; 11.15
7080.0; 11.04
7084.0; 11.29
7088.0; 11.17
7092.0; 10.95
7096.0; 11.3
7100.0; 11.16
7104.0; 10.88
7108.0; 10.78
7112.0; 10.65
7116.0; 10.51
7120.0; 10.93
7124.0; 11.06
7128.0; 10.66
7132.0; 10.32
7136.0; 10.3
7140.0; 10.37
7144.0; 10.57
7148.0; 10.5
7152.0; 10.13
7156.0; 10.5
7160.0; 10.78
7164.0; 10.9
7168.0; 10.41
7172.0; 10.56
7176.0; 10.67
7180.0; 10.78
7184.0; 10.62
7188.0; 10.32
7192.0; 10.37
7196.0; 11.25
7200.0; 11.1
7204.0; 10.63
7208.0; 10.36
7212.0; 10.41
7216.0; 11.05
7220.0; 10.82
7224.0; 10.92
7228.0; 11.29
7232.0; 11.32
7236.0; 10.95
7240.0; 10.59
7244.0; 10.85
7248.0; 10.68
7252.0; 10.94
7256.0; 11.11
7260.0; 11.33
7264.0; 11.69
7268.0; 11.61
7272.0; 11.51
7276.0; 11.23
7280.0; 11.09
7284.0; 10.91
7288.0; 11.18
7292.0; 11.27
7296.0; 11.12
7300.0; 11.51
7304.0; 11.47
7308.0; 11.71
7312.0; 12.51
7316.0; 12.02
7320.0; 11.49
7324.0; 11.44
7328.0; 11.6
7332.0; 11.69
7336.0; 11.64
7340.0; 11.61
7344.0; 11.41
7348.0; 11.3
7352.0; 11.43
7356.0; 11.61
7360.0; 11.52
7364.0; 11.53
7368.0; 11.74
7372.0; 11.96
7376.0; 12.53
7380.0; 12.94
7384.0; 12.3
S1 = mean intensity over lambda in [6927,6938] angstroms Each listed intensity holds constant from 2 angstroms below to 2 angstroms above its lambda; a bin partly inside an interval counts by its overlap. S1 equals 11.5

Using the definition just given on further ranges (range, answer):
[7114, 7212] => 10.6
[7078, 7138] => 10.9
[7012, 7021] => 11.8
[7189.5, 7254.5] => 10.8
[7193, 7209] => 10.8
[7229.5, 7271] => 11.1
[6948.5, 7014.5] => 11.7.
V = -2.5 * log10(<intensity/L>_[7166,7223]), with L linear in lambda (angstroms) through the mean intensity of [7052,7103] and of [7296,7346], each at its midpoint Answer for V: 0.08 mag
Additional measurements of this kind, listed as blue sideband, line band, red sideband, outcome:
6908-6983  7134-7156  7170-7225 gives 0.05 mag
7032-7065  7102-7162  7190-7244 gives 0.07 mag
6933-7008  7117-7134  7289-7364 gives 0.09 mag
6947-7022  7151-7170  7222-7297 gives 0.08 mag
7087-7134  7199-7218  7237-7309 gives 0.04 mag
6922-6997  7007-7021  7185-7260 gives -0.03 mag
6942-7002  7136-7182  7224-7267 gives 0.07 mag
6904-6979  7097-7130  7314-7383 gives 0.08 mag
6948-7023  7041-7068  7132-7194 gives -0.04 mag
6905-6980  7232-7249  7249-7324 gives 0.06 mag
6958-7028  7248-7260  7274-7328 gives 0.05 mag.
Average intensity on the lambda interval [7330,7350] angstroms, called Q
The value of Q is 11.5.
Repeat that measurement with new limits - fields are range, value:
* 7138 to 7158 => 10.4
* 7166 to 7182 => 10.6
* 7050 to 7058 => 12.2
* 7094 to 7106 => 11.1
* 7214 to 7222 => 10.9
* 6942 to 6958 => 11.5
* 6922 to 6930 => 11.2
